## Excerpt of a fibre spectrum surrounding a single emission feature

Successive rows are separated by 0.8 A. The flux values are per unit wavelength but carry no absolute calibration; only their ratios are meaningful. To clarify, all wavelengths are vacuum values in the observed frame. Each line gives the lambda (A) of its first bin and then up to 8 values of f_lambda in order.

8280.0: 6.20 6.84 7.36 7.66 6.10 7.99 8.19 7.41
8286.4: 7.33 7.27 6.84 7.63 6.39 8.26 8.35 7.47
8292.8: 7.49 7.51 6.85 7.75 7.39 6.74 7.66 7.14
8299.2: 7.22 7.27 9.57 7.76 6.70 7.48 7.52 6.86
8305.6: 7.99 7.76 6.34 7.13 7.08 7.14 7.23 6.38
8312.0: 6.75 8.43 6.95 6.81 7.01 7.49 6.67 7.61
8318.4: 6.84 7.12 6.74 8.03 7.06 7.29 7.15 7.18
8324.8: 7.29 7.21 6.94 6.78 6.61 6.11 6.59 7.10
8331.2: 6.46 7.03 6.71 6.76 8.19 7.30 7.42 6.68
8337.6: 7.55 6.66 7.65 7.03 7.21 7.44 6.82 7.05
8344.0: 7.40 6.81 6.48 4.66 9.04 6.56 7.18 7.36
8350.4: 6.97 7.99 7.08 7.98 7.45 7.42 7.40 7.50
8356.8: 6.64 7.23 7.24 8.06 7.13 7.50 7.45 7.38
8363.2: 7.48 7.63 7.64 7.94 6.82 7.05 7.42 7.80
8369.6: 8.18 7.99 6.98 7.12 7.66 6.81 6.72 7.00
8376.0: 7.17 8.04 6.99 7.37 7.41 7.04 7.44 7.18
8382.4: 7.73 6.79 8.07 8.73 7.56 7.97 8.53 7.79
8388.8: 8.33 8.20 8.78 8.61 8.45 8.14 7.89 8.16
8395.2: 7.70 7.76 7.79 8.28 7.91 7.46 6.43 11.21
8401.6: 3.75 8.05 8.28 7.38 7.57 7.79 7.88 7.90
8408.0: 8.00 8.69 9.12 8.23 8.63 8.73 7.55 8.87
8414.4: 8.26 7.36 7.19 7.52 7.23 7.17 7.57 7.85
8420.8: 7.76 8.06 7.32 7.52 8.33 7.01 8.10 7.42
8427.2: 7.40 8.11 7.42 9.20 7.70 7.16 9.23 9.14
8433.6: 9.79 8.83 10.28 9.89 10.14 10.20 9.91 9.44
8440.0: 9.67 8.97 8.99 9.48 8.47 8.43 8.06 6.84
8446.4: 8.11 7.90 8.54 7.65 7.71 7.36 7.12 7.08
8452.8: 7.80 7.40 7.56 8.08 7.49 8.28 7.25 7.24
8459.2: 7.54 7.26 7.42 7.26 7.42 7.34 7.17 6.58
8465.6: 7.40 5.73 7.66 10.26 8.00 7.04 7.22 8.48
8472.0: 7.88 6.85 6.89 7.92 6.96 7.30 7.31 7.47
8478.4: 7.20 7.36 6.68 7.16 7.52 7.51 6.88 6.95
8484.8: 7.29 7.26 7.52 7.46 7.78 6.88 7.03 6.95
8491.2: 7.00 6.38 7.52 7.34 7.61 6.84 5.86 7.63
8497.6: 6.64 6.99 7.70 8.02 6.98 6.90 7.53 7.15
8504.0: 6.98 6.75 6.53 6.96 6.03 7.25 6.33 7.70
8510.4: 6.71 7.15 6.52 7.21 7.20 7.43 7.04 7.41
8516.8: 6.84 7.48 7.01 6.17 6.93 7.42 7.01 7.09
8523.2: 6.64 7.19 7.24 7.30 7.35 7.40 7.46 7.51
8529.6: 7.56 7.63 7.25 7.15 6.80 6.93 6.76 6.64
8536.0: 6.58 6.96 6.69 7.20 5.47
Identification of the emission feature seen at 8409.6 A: H-alpha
